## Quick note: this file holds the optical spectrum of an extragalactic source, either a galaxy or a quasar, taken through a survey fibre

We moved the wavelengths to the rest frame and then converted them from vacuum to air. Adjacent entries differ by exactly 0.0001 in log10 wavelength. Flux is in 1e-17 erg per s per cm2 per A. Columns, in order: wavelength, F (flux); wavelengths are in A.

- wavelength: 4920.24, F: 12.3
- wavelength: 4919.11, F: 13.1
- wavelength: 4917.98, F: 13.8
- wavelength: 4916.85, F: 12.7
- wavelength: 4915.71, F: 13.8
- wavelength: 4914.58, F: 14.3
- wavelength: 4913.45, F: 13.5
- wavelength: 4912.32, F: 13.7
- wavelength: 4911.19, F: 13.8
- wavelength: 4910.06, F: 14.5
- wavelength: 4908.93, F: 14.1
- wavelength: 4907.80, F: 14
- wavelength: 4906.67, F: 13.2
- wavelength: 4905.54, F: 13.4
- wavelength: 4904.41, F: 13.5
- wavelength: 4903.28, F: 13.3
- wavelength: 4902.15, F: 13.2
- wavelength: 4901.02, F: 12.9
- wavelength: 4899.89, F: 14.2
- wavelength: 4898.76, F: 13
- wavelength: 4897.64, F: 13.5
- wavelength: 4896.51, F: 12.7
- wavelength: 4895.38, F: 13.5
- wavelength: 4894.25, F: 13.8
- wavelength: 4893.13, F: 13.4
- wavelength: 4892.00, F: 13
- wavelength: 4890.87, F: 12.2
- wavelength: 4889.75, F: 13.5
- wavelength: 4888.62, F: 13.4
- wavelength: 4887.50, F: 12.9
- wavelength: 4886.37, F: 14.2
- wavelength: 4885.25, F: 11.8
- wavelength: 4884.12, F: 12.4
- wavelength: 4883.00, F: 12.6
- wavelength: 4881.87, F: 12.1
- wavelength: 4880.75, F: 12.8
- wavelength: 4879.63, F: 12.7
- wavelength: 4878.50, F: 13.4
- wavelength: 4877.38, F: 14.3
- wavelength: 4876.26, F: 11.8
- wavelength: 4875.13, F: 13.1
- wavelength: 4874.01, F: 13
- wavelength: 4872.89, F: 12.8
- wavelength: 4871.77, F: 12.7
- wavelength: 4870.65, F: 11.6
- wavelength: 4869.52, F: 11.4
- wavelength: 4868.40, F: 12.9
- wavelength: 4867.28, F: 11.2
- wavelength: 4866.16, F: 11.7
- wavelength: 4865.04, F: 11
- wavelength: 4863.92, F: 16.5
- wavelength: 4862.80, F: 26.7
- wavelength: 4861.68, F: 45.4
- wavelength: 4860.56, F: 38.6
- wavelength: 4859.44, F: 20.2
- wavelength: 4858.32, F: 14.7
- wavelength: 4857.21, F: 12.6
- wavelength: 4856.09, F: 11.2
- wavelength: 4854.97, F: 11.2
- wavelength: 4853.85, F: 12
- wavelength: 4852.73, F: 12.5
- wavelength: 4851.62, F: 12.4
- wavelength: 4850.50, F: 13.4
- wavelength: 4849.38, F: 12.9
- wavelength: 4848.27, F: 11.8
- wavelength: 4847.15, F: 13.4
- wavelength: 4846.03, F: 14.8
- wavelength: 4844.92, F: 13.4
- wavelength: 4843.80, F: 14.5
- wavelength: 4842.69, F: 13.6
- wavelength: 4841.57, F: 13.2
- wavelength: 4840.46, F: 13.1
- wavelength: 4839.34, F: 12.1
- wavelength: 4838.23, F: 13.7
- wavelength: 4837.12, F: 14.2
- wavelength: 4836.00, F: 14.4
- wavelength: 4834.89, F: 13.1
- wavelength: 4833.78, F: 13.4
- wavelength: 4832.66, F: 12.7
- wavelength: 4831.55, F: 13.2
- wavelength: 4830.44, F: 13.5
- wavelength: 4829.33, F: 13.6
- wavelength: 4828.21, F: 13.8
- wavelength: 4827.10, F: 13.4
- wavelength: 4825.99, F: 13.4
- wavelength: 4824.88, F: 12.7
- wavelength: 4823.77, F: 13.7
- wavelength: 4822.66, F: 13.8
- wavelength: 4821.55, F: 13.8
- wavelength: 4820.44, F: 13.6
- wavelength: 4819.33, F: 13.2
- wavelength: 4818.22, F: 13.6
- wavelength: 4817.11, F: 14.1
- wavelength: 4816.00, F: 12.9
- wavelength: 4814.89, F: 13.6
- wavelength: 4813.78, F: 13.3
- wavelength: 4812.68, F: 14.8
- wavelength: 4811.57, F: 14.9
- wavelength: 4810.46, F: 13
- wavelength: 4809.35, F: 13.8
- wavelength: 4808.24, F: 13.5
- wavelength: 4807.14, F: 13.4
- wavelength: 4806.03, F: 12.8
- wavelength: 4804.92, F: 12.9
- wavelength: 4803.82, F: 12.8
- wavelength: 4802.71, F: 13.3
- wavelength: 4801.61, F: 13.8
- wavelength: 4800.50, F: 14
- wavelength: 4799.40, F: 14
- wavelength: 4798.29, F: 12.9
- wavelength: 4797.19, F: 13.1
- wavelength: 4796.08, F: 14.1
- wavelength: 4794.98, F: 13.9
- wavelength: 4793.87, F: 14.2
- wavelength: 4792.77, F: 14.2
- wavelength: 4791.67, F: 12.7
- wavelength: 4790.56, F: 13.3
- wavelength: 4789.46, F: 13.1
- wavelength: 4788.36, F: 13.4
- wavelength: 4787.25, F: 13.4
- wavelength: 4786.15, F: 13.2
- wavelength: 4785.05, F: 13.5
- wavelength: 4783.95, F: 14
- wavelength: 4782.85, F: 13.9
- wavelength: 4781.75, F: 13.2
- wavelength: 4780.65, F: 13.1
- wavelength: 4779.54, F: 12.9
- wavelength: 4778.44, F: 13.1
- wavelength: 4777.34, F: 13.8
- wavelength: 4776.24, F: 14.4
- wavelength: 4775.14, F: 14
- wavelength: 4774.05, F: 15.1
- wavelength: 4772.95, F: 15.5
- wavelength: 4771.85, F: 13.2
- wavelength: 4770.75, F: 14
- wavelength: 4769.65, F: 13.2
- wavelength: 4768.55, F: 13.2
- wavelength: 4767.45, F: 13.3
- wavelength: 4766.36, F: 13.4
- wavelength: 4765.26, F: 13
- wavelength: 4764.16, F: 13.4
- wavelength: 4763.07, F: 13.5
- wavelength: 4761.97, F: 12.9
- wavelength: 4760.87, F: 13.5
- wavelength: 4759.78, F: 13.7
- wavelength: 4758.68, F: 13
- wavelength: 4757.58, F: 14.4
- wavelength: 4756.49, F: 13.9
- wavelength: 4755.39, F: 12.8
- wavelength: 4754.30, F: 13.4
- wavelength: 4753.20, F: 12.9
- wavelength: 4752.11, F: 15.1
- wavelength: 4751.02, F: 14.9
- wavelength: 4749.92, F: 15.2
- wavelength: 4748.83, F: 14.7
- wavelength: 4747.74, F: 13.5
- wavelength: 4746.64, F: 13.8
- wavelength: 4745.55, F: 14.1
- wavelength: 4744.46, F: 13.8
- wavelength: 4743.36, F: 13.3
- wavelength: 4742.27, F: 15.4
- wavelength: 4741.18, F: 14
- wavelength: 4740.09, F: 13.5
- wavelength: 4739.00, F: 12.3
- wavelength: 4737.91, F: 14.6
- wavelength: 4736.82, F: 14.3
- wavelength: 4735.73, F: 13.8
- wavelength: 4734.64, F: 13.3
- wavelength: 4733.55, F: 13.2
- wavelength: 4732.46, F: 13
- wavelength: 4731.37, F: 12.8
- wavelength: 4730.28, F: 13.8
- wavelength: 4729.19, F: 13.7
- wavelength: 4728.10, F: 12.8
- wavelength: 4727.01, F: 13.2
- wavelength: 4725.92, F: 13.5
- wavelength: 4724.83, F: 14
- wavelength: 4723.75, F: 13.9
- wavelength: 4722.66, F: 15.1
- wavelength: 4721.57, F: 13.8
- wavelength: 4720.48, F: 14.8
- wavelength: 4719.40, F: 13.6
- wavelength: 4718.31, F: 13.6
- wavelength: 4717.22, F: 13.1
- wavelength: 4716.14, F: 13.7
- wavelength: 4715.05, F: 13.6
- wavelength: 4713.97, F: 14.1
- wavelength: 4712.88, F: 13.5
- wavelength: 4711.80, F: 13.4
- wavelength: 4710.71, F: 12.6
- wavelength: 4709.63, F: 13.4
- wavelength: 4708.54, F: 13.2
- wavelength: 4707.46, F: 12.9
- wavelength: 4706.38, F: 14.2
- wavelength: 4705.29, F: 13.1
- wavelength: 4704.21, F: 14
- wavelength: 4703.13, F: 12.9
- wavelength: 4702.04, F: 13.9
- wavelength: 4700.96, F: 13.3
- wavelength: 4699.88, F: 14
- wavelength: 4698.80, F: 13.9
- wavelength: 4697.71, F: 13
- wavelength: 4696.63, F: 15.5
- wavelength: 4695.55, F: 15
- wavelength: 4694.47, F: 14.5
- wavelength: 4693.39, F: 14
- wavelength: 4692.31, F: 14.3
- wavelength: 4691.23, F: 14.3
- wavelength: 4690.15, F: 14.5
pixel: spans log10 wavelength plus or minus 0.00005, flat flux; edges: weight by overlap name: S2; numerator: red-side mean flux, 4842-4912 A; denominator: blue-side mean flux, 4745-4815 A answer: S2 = 1.05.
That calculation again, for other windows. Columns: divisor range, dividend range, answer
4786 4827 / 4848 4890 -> 1.09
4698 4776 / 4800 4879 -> 1.04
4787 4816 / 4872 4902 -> 0.96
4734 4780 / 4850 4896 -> 1.07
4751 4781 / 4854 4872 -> 1.28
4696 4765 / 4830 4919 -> 1.03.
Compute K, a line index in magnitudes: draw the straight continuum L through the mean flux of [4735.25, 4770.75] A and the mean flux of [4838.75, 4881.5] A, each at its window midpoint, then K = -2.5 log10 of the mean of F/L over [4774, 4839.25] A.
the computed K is 0.06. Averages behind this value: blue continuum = 13.7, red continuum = 14.9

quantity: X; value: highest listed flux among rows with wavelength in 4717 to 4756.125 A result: 15.4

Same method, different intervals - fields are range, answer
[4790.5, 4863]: 45.4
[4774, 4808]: 15.1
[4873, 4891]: 14.3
